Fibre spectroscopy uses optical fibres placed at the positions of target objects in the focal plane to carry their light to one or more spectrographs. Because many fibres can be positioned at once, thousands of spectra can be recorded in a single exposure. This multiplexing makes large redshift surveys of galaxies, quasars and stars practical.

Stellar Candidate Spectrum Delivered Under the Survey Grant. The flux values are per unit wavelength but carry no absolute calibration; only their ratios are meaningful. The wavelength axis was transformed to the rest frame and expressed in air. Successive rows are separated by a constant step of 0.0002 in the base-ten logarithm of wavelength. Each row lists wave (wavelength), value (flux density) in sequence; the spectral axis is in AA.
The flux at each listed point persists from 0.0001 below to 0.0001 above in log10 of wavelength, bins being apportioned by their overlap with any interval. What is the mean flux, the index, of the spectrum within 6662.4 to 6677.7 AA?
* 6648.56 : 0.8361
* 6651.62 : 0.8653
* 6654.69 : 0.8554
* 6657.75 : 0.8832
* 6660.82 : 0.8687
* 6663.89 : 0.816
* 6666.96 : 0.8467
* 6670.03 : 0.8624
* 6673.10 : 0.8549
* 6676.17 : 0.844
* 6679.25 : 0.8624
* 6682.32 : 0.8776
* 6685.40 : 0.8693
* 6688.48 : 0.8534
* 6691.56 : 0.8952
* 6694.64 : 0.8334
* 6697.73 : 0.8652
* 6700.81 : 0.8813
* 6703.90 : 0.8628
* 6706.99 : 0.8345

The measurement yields 0.845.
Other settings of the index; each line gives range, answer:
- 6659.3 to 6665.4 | 0.842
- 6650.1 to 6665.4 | 0.857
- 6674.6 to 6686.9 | 0.864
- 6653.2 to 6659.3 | 0.87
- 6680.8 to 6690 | 0.867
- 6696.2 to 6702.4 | 0.873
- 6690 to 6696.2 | 0.864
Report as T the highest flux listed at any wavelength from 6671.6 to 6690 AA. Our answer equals 0.8776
